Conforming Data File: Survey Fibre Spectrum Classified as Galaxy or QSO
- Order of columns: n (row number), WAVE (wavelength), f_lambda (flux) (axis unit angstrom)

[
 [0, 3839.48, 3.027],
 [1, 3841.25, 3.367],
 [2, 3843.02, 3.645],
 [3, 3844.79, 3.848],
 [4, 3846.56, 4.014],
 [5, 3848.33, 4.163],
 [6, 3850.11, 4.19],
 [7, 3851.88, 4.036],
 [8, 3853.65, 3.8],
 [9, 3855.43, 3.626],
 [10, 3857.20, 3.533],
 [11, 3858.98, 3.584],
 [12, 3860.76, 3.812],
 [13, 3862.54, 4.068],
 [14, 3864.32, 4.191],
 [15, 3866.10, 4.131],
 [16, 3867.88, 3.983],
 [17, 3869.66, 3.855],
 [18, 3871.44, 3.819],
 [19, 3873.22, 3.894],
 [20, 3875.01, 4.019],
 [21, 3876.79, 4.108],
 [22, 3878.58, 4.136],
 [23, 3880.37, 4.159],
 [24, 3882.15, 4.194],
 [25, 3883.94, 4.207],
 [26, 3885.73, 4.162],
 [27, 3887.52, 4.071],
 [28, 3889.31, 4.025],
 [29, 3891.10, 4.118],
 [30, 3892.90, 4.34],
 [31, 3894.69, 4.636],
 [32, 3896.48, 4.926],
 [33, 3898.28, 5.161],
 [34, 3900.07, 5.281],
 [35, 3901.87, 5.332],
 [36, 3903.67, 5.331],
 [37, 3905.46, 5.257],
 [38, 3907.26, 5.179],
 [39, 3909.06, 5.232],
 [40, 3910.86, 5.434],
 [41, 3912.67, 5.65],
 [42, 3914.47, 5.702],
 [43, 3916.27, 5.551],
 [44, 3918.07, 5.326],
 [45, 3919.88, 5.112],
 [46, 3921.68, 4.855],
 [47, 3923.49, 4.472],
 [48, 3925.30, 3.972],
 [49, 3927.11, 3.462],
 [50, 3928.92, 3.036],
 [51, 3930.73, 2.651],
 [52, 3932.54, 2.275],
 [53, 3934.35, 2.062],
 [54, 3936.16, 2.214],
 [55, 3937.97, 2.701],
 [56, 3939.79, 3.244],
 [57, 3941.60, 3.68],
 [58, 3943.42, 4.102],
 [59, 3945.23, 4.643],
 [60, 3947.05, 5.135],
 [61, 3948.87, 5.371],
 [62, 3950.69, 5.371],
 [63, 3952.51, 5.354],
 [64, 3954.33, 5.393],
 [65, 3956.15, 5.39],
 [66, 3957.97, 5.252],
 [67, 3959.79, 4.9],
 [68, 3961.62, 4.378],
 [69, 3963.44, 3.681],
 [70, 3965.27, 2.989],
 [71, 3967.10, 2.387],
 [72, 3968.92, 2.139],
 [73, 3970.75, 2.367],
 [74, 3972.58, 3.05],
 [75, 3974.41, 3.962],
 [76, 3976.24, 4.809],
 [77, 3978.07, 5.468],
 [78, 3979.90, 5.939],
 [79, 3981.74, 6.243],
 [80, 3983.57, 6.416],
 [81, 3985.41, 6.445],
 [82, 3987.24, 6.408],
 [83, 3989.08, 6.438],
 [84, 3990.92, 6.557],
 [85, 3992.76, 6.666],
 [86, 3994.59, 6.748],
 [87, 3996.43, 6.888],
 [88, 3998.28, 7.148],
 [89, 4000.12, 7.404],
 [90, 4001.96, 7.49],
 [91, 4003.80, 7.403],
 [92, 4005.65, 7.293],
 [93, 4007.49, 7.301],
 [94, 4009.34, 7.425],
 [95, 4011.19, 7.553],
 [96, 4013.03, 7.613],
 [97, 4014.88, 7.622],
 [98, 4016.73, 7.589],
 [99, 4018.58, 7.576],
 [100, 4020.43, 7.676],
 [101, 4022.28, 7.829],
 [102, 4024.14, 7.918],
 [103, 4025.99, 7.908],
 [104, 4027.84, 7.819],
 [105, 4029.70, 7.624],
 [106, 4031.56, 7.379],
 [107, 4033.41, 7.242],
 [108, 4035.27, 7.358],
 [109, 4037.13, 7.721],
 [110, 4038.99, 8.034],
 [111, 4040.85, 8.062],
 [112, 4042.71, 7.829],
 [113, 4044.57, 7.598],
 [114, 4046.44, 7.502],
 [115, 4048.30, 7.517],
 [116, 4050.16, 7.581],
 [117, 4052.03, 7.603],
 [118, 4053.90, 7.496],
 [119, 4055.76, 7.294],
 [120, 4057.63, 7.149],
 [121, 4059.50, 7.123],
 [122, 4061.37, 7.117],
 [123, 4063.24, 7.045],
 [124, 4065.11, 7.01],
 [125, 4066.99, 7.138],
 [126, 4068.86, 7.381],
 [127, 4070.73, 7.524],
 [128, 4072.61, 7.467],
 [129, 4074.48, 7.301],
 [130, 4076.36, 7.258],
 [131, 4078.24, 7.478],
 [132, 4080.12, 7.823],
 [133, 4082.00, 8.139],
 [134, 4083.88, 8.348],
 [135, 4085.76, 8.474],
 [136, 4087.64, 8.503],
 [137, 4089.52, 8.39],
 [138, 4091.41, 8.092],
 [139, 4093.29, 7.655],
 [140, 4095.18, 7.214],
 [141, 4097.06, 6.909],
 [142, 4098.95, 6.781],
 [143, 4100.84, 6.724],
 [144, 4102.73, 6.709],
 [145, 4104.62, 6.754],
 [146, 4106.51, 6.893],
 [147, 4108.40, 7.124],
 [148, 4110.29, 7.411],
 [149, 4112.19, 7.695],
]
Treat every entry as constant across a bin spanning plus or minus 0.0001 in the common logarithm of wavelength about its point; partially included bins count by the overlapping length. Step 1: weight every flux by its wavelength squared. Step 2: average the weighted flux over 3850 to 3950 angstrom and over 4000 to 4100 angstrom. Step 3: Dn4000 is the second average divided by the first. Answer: 1.9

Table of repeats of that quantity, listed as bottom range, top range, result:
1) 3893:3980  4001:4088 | 1.84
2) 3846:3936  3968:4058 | 1.71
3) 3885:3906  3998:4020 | 1.68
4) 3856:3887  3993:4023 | 1.99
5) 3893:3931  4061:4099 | 1.70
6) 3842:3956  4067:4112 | 1.93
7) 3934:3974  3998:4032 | 1.99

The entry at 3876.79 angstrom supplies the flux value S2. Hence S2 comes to 4.108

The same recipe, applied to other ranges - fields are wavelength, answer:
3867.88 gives 3.983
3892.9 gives 4.34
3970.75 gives 2.367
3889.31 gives 4.025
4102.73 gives 6.709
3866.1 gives 4.131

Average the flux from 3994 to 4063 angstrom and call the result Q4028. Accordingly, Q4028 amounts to 7.5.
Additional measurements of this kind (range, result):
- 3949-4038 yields 6.2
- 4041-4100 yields 7.55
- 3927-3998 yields 4.56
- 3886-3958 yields 4.49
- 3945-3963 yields 5.1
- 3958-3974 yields 3.37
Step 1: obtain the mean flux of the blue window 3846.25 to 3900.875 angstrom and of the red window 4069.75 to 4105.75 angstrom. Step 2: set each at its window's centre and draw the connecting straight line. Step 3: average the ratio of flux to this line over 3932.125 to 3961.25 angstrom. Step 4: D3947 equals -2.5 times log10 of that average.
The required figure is 0.25 mag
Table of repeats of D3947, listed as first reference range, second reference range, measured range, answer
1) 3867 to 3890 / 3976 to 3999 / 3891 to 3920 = -0.12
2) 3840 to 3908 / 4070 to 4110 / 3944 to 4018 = 0.03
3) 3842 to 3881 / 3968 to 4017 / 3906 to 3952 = 0.19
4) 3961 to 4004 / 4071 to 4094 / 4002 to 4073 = -0.12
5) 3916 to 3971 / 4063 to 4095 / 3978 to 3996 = -0.23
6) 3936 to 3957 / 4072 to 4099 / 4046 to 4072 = -0.03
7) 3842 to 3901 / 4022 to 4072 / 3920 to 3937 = 0.49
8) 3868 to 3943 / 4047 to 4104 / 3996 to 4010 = -0.20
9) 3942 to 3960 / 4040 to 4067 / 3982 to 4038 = -0.14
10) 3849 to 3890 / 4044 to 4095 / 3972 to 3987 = 0.11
